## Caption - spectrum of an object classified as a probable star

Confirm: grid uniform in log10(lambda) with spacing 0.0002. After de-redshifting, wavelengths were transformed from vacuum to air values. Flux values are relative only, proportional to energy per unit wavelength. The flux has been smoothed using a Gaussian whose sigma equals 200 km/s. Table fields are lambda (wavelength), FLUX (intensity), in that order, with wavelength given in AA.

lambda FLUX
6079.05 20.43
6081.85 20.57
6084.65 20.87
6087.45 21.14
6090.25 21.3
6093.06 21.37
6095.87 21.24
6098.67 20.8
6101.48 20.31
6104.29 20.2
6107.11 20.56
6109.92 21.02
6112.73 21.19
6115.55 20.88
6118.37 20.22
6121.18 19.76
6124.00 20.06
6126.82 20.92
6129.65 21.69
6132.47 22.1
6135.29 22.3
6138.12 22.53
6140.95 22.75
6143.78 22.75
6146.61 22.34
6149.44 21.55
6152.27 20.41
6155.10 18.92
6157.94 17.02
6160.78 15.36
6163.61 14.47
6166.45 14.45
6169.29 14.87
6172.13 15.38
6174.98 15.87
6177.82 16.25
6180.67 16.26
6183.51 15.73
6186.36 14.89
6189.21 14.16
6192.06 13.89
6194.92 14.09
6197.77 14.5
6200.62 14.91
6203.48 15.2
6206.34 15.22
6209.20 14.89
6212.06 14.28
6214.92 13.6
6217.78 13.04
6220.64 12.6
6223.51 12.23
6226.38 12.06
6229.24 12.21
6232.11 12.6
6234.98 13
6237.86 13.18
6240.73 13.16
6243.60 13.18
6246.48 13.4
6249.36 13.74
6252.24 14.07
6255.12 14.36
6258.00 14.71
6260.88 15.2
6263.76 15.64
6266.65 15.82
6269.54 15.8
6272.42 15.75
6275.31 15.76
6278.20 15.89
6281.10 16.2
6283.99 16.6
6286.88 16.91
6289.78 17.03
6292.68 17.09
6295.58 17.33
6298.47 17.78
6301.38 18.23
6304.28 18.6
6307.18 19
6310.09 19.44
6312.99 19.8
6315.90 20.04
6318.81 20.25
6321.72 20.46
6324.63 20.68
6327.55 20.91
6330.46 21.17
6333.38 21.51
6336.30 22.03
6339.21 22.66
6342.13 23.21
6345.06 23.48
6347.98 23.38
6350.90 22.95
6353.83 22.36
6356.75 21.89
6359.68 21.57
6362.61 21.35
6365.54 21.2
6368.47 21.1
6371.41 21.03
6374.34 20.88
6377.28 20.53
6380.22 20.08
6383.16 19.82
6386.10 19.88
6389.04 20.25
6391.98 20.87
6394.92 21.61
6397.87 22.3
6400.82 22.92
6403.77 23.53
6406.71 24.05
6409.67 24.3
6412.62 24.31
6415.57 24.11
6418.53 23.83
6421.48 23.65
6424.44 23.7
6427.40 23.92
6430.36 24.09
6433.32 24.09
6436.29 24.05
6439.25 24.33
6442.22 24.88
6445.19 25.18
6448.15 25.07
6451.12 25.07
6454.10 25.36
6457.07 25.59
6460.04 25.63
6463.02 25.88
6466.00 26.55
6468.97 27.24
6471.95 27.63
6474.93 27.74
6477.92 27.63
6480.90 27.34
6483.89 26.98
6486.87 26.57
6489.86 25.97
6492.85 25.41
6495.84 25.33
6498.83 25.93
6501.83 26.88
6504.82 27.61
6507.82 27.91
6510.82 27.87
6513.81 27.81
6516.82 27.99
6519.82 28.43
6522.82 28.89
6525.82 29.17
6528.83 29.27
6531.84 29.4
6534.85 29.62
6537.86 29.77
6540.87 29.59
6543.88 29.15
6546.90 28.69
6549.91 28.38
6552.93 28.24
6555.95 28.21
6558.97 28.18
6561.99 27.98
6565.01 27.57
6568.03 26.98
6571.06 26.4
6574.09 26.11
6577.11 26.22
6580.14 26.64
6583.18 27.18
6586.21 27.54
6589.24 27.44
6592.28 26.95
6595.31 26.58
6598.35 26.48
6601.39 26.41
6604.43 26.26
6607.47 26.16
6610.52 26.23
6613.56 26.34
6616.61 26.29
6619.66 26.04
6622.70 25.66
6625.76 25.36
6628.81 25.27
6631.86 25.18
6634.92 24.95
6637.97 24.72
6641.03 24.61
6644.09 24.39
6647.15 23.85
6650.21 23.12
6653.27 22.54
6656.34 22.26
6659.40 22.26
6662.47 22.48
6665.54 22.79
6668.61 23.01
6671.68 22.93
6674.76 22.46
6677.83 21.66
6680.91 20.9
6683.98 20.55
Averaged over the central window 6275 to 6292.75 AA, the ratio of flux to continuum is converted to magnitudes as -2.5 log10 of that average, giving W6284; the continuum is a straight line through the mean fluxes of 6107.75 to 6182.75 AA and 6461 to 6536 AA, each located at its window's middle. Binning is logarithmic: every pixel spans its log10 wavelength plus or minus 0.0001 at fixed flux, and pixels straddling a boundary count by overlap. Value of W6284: 0.34 mag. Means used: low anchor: 19.3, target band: 16.5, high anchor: 27.5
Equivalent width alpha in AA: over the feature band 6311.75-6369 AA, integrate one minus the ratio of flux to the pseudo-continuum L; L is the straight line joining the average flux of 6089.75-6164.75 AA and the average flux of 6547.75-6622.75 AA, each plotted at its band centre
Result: 4.63 AA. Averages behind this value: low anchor 20.5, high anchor 26.9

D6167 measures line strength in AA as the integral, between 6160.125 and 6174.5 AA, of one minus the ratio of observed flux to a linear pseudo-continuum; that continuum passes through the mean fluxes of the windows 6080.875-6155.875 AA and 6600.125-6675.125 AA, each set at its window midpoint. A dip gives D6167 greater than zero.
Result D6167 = 4.4 AA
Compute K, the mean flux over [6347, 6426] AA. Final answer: 22.1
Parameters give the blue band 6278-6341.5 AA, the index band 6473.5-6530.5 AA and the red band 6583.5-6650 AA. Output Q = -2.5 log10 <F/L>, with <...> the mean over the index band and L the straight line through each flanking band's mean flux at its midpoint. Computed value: -0.174 mag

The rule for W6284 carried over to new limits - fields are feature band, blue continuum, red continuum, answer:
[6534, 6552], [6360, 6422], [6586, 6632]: -0.17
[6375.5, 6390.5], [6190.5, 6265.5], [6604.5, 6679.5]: -0.14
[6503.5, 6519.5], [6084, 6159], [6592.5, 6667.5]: -0.16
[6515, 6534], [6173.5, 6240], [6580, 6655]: -0.24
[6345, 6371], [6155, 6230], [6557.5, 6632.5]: -0.13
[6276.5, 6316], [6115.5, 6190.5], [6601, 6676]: 0.15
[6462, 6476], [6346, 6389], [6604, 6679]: -0.21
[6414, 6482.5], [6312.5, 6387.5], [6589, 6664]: -0.12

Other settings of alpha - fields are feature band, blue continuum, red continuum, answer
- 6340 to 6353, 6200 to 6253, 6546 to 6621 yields -3.72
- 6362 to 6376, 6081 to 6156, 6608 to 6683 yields 0.86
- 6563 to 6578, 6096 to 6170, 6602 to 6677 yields -1.85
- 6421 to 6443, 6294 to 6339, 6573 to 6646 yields -1.75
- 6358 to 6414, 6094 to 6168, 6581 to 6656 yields 3.35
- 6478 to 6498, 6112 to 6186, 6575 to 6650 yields -1.92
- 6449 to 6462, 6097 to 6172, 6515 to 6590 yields 0.40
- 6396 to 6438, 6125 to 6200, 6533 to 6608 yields 0.29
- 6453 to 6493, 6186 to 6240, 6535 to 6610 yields -4.95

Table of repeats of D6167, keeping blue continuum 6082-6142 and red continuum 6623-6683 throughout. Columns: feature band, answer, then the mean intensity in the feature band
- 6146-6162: 1.58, 19.2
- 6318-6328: 0.65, 20.6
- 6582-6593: -1.98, 27.3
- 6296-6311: 2.34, 18.5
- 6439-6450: -1.18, 24.9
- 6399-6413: -0.87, 23.7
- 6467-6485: -3.78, 27.4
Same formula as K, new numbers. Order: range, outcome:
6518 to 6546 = 29.2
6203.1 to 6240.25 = 13.3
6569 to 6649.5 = 25.9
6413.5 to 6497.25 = 25.5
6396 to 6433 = 23.7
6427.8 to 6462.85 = 24.9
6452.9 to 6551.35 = 27.6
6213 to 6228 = 12.8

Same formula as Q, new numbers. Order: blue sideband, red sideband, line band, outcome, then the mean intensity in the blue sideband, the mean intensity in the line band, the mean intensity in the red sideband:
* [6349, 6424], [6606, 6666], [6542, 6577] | -0.17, 22.1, 27.8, 24.6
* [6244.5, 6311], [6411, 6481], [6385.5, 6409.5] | 0.03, 16.2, 22.1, 25.2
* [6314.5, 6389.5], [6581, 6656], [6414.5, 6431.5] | -0.07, 21.3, 23.9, 25.6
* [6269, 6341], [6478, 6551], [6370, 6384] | 0.07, 18.7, 20.5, 27.9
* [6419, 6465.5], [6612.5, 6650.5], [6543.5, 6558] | -0.14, 24.7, 28.5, 25.1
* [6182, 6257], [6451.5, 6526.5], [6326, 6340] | -0.12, 13.8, 21.6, 27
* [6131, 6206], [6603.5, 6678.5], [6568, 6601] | -0.14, 17.4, 26.7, 24.3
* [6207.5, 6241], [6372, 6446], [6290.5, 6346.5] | -0.12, 13.1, 20.2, 22.8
